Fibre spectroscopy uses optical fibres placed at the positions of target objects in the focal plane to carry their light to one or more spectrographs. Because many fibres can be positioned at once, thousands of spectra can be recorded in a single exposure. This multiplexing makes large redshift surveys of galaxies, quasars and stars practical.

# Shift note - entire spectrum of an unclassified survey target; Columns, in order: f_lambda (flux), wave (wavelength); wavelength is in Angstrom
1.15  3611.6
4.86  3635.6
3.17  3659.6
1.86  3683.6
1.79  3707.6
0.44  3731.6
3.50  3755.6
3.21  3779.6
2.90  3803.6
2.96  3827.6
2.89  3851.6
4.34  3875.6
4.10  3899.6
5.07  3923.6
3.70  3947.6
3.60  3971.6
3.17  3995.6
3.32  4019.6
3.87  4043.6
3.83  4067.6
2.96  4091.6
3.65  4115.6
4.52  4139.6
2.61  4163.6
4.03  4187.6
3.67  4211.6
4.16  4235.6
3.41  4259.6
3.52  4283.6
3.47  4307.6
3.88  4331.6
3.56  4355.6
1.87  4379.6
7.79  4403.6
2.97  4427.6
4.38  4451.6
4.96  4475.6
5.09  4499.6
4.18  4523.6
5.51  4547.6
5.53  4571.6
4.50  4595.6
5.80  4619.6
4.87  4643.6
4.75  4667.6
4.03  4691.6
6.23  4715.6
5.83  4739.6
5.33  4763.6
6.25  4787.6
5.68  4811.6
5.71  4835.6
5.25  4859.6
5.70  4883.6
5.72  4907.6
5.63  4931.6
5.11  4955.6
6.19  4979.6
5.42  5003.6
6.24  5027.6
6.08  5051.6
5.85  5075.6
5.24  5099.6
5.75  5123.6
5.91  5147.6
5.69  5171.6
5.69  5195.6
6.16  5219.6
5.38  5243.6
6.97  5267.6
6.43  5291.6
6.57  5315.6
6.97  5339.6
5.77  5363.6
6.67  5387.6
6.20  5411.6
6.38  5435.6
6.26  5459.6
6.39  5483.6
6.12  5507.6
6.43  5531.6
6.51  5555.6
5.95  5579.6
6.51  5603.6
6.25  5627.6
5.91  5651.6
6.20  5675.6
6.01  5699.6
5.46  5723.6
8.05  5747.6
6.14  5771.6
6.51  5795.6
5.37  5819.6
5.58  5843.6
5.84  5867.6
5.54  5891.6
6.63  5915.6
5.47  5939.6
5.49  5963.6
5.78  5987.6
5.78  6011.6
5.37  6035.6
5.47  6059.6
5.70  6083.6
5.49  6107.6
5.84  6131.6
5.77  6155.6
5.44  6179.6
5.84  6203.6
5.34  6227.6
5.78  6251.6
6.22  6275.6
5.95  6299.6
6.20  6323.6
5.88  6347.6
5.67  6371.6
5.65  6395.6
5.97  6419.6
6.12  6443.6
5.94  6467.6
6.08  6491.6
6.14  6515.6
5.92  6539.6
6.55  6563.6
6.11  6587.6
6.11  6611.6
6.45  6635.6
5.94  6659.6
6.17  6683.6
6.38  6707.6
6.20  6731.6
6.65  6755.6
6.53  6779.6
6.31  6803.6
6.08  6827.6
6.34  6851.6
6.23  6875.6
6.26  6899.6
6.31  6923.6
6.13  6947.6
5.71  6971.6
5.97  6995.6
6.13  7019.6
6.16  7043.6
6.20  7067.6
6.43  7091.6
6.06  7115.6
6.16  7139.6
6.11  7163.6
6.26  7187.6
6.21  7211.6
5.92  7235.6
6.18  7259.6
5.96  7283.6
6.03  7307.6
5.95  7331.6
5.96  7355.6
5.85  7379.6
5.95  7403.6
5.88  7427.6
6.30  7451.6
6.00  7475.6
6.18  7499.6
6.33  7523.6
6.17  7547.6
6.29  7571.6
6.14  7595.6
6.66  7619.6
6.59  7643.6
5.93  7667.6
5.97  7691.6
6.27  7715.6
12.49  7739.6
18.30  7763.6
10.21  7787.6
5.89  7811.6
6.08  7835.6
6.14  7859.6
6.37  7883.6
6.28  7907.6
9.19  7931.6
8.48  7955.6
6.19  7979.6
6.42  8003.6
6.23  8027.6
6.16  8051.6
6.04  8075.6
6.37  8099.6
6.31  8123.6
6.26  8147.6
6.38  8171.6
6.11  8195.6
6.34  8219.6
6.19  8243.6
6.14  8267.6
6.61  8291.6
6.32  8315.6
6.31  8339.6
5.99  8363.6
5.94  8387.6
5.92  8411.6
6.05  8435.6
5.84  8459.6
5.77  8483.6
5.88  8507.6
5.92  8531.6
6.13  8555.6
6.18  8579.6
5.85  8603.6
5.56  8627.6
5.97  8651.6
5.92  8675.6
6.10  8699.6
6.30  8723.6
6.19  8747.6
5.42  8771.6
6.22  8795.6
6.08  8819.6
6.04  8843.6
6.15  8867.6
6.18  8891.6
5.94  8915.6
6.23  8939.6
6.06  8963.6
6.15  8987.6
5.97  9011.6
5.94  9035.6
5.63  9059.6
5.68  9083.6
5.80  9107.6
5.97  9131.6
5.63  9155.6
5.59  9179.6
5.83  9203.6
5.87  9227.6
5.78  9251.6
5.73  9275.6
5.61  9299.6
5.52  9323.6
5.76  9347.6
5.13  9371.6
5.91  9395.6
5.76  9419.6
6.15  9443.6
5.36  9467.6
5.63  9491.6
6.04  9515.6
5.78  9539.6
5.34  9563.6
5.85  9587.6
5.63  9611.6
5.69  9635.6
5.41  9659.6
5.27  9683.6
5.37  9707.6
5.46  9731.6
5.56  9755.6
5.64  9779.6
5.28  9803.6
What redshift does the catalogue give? 0.181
